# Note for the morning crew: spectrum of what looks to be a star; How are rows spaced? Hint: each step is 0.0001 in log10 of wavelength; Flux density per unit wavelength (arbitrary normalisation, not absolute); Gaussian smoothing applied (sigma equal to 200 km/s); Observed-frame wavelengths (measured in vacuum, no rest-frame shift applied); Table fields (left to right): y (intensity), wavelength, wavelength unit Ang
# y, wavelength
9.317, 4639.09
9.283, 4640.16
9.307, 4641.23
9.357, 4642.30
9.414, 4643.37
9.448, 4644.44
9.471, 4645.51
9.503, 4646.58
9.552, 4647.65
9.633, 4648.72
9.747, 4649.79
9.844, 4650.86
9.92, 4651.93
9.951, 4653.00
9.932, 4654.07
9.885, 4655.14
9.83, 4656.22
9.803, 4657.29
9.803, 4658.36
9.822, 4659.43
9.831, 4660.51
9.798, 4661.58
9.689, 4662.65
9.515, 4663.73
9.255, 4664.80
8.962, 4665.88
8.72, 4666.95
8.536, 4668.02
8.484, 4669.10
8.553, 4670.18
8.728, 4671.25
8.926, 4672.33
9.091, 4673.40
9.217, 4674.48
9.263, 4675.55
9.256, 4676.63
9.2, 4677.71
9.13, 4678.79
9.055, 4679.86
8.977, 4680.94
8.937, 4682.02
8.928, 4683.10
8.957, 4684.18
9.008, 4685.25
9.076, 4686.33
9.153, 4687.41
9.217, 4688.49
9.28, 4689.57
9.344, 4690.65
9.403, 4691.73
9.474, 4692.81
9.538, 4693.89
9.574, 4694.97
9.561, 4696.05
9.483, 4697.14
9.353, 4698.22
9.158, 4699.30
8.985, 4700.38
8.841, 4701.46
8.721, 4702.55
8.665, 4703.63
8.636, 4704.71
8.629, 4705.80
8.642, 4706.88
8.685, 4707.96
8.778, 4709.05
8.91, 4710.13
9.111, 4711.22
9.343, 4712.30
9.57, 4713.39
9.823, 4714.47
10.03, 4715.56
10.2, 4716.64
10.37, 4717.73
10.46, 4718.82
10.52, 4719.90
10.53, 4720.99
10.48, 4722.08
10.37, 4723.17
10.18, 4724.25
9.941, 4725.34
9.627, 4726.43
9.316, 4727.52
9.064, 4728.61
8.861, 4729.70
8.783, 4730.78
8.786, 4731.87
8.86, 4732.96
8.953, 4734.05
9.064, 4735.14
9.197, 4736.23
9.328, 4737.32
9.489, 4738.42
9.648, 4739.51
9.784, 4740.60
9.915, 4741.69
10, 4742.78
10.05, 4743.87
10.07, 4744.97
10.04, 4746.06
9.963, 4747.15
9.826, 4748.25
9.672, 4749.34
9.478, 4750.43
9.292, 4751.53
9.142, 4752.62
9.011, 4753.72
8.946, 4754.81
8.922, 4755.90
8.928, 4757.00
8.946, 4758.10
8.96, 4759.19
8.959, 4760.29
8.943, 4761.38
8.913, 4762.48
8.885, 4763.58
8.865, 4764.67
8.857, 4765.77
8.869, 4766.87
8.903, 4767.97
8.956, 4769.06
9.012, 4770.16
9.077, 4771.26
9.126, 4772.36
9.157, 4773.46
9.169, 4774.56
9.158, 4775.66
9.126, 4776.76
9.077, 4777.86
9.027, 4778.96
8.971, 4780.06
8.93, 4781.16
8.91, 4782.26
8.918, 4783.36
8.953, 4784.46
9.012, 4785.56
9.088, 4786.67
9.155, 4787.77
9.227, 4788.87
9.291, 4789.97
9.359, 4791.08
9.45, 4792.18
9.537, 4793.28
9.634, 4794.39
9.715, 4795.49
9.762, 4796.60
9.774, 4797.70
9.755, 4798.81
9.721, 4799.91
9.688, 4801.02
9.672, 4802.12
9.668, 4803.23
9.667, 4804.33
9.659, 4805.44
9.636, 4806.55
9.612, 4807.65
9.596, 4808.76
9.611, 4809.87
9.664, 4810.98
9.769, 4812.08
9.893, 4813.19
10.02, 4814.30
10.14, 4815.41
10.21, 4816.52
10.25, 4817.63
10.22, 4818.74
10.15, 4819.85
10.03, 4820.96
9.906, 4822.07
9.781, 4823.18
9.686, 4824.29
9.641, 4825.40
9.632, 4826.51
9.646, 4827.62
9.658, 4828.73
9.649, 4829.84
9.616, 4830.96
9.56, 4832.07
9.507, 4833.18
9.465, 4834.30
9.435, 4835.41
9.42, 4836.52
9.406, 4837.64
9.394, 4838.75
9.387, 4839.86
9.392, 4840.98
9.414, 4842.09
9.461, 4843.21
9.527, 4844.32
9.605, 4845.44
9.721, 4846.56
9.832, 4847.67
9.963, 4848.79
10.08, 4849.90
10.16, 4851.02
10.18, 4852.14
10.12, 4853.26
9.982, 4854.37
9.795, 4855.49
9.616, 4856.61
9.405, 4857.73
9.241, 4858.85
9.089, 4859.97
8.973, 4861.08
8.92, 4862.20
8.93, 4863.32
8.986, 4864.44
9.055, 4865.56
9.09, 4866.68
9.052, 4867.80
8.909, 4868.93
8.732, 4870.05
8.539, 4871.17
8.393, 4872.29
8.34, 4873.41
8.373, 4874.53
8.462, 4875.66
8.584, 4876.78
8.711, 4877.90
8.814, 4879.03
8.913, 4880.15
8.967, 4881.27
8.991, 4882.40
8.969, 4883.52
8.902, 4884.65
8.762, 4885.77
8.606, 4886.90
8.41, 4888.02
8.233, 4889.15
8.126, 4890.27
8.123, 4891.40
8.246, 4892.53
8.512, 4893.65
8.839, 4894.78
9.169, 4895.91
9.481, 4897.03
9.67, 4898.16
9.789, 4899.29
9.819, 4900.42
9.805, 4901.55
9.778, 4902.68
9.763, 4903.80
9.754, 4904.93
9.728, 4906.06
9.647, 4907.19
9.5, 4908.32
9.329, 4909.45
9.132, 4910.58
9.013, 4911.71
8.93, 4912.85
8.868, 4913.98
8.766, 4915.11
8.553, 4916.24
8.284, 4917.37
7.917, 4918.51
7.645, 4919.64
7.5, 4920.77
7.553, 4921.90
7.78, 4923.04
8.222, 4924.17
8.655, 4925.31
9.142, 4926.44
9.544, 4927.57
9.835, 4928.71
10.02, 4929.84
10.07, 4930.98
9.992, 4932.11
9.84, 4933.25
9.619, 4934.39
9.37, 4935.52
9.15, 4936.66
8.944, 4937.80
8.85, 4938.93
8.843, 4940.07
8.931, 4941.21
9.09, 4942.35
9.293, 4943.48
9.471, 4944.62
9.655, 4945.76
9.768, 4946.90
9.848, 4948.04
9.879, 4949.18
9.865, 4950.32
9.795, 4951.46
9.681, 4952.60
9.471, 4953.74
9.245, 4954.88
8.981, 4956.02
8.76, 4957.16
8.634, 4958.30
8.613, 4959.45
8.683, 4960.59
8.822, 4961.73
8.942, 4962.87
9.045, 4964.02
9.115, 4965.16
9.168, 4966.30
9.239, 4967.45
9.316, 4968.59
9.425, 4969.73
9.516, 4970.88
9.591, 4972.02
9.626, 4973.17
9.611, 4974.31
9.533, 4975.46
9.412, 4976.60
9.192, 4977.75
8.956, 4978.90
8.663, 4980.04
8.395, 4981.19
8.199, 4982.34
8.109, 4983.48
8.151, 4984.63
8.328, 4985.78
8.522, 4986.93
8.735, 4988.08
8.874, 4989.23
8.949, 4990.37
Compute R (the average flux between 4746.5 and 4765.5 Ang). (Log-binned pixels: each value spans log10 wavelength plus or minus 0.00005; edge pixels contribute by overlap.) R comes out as 9.16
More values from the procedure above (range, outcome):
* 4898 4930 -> 9.01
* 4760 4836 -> 9.45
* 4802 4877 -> 9.5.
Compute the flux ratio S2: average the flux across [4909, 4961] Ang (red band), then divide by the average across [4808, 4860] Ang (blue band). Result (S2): 0.93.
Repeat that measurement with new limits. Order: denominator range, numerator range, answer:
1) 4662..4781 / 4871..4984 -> 0.98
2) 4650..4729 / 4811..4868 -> 1.03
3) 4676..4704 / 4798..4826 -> 1.07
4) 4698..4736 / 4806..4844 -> 1.03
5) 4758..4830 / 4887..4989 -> 0.96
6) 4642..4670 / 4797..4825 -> 1.03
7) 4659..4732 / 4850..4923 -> 0.96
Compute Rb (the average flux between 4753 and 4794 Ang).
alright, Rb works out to 9.05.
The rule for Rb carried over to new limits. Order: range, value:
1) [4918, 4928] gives 8.21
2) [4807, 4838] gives 9.76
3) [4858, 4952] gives 9.02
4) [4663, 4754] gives 9.33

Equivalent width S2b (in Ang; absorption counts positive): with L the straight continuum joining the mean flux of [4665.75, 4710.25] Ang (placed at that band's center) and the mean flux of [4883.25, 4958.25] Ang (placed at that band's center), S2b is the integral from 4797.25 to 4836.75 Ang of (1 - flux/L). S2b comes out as -3.0 Ang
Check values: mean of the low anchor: 9.03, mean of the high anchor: 9.1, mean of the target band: 9.75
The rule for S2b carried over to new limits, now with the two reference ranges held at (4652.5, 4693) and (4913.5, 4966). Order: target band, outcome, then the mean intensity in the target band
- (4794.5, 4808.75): -0.8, 9.69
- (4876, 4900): 0.8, 8.8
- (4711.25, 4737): -1.2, 9.65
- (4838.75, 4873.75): -0.9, 9.36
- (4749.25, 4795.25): 0.5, 9.09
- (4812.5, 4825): -1.2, 10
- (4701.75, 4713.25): 0.5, 8.83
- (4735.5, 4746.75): -0.7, 9.74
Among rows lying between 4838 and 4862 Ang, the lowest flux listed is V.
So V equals 8.973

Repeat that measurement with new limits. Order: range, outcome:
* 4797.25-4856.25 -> 9.387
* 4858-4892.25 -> 8.123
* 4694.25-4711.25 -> 8.629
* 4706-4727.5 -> 8.642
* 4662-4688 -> 8.484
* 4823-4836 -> 9.435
